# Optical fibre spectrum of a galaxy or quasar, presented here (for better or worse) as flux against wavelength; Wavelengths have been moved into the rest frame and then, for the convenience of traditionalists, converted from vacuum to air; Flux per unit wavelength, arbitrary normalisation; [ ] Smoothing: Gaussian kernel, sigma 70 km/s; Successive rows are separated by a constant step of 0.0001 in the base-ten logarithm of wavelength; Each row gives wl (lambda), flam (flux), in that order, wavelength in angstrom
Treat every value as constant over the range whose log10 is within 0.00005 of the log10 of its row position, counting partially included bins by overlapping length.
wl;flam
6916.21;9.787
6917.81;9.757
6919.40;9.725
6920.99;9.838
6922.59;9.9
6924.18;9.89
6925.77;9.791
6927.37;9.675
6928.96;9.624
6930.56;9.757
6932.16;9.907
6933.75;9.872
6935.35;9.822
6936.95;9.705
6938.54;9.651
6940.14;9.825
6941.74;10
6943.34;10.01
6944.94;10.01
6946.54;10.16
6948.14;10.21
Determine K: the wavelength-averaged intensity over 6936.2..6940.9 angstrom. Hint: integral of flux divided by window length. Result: 9.74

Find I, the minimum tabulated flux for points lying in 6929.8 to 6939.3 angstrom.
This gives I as 9.651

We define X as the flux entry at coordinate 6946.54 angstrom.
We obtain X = 10.16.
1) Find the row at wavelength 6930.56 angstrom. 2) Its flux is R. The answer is 9.757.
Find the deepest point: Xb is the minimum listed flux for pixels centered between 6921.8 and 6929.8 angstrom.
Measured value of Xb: 9.624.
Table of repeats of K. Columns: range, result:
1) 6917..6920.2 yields 9.74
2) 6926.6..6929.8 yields 9.65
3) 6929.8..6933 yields 9.84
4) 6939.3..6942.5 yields 9.9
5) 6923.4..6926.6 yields 9.84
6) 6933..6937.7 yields 9.79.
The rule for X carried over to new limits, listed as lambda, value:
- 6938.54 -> 9.651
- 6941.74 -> 10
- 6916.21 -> 9.787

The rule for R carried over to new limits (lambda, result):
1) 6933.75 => 9.872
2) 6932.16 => 9.907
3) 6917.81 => 9.757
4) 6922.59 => 9.9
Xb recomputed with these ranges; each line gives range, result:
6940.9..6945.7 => 10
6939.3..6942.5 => 9.825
